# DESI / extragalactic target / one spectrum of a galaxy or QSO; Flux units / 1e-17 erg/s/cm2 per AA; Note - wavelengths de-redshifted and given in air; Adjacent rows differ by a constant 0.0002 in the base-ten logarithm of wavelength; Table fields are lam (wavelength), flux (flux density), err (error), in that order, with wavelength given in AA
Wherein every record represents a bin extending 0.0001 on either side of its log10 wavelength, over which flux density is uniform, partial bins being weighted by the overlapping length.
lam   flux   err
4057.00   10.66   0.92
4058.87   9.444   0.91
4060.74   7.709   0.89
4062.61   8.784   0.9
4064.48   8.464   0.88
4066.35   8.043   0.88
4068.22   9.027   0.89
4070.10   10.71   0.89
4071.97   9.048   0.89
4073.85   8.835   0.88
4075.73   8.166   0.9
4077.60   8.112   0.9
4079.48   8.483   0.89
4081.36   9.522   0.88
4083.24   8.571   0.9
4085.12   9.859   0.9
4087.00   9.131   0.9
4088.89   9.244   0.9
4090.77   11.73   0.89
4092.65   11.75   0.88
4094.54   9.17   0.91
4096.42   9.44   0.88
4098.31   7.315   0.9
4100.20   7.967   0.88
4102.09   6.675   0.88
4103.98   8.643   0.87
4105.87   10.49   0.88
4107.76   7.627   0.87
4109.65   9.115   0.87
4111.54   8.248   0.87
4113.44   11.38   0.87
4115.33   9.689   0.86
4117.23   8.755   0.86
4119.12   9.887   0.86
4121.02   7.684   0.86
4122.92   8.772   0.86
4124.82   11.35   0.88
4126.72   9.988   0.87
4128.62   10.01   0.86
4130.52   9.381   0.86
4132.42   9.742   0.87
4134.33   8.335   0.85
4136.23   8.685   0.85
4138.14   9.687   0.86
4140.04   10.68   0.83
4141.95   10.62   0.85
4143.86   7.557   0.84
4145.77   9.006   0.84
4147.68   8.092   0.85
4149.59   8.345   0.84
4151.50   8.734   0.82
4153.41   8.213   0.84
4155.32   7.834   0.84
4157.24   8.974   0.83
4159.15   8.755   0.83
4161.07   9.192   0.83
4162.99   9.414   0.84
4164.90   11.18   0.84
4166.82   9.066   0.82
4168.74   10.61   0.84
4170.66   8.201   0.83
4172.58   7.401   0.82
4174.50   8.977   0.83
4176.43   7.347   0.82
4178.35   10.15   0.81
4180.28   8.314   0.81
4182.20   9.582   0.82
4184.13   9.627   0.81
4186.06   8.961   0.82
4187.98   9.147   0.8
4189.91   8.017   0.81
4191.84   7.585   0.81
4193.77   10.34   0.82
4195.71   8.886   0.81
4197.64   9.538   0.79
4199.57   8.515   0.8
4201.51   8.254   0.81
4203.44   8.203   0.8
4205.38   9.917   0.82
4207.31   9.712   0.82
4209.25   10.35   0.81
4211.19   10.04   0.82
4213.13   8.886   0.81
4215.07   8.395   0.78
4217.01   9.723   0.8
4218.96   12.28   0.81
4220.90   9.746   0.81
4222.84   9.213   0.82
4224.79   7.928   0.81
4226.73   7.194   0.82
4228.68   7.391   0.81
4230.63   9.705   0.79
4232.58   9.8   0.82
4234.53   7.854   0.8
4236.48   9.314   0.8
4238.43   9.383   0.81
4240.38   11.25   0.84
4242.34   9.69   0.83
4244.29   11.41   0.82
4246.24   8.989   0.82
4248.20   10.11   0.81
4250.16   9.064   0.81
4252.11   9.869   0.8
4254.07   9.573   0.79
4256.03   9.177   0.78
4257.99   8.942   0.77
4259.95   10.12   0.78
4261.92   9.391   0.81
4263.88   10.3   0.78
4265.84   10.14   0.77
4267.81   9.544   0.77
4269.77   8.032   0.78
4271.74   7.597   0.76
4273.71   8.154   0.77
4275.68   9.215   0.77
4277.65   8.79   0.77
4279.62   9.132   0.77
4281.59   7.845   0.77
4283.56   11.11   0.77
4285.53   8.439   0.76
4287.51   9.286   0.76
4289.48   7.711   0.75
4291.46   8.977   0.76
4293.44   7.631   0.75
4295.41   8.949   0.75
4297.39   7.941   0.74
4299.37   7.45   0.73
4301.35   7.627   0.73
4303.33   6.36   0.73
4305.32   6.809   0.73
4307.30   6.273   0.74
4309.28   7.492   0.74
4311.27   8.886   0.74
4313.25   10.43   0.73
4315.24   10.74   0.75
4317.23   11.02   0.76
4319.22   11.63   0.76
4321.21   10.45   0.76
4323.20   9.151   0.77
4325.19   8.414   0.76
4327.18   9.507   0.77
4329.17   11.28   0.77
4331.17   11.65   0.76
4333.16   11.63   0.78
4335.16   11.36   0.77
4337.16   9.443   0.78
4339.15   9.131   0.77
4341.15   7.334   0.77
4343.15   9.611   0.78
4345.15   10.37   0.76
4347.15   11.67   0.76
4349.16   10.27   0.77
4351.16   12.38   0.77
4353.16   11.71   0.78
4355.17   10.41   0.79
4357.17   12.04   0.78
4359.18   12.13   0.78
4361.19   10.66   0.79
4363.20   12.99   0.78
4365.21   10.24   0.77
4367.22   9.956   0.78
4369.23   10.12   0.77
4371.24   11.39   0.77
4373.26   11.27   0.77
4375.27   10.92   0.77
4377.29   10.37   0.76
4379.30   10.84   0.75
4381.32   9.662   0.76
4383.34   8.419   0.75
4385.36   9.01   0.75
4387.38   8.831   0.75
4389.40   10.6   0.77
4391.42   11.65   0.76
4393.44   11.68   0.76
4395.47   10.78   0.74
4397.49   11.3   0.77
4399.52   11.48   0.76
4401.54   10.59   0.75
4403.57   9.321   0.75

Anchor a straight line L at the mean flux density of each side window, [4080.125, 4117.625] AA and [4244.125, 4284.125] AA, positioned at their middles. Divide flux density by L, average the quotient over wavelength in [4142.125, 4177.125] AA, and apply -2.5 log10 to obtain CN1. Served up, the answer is 0.06 mag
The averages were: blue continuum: 9.22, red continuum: 9.3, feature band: 8.77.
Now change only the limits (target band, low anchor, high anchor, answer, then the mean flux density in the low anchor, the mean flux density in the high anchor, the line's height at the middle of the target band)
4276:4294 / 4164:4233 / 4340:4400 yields 0.13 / 9.11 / 10.7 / 9.89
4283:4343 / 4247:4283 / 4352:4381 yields 0.11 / 9.19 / 11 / 10.1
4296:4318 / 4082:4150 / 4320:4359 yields 0.24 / 9.25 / 10.5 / 10.3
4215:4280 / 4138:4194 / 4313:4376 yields 0.05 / 8.96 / 10.7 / 9.74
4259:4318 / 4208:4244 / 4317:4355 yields 0.15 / 9.38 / 10.4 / 9.97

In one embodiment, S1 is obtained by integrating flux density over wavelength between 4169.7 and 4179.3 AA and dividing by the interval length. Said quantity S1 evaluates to 8.41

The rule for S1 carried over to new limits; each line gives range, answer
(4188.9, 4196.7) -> 8.71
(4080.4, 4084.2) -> 9.05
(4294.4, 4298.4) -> 8.45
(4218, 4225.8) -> 9.78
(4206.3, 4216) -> 9.49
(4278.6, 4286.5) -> 9.14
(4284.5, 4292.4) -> 8.61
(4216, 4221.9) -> 10.6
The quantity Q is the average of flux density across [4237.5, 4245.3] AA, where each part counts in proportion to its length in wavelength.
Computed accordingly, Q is 10.4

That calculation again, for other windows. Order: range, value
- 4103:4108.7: 8.91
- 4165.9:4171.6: 9.3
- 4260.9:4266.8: 9.94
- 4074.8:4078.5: 8.16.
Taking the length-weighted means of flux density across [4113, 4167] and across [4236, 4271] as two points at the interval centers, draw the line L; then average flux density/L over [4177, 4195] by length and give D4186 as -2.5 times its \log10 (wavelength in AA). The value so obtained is 0.05 mag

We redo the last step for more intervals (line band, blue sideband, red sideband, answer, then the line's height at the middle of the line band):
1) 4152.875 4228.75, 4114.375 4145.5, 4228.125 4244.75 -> 0.050 mag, 9.48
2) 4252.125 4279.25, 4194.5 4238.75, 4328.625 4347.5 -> 0.049 mag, 9.6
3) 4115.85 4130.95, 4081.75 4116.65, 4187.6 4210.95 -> -0.035 mag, 9.19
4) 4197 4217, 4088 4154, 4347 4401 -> 0.063 mag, 9.76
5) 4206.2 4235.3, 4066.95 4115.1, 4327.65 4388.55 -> 0.068 mag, 9.82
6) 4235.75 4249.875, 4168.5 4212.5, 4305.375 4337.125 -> -0.071 mag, 9.36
